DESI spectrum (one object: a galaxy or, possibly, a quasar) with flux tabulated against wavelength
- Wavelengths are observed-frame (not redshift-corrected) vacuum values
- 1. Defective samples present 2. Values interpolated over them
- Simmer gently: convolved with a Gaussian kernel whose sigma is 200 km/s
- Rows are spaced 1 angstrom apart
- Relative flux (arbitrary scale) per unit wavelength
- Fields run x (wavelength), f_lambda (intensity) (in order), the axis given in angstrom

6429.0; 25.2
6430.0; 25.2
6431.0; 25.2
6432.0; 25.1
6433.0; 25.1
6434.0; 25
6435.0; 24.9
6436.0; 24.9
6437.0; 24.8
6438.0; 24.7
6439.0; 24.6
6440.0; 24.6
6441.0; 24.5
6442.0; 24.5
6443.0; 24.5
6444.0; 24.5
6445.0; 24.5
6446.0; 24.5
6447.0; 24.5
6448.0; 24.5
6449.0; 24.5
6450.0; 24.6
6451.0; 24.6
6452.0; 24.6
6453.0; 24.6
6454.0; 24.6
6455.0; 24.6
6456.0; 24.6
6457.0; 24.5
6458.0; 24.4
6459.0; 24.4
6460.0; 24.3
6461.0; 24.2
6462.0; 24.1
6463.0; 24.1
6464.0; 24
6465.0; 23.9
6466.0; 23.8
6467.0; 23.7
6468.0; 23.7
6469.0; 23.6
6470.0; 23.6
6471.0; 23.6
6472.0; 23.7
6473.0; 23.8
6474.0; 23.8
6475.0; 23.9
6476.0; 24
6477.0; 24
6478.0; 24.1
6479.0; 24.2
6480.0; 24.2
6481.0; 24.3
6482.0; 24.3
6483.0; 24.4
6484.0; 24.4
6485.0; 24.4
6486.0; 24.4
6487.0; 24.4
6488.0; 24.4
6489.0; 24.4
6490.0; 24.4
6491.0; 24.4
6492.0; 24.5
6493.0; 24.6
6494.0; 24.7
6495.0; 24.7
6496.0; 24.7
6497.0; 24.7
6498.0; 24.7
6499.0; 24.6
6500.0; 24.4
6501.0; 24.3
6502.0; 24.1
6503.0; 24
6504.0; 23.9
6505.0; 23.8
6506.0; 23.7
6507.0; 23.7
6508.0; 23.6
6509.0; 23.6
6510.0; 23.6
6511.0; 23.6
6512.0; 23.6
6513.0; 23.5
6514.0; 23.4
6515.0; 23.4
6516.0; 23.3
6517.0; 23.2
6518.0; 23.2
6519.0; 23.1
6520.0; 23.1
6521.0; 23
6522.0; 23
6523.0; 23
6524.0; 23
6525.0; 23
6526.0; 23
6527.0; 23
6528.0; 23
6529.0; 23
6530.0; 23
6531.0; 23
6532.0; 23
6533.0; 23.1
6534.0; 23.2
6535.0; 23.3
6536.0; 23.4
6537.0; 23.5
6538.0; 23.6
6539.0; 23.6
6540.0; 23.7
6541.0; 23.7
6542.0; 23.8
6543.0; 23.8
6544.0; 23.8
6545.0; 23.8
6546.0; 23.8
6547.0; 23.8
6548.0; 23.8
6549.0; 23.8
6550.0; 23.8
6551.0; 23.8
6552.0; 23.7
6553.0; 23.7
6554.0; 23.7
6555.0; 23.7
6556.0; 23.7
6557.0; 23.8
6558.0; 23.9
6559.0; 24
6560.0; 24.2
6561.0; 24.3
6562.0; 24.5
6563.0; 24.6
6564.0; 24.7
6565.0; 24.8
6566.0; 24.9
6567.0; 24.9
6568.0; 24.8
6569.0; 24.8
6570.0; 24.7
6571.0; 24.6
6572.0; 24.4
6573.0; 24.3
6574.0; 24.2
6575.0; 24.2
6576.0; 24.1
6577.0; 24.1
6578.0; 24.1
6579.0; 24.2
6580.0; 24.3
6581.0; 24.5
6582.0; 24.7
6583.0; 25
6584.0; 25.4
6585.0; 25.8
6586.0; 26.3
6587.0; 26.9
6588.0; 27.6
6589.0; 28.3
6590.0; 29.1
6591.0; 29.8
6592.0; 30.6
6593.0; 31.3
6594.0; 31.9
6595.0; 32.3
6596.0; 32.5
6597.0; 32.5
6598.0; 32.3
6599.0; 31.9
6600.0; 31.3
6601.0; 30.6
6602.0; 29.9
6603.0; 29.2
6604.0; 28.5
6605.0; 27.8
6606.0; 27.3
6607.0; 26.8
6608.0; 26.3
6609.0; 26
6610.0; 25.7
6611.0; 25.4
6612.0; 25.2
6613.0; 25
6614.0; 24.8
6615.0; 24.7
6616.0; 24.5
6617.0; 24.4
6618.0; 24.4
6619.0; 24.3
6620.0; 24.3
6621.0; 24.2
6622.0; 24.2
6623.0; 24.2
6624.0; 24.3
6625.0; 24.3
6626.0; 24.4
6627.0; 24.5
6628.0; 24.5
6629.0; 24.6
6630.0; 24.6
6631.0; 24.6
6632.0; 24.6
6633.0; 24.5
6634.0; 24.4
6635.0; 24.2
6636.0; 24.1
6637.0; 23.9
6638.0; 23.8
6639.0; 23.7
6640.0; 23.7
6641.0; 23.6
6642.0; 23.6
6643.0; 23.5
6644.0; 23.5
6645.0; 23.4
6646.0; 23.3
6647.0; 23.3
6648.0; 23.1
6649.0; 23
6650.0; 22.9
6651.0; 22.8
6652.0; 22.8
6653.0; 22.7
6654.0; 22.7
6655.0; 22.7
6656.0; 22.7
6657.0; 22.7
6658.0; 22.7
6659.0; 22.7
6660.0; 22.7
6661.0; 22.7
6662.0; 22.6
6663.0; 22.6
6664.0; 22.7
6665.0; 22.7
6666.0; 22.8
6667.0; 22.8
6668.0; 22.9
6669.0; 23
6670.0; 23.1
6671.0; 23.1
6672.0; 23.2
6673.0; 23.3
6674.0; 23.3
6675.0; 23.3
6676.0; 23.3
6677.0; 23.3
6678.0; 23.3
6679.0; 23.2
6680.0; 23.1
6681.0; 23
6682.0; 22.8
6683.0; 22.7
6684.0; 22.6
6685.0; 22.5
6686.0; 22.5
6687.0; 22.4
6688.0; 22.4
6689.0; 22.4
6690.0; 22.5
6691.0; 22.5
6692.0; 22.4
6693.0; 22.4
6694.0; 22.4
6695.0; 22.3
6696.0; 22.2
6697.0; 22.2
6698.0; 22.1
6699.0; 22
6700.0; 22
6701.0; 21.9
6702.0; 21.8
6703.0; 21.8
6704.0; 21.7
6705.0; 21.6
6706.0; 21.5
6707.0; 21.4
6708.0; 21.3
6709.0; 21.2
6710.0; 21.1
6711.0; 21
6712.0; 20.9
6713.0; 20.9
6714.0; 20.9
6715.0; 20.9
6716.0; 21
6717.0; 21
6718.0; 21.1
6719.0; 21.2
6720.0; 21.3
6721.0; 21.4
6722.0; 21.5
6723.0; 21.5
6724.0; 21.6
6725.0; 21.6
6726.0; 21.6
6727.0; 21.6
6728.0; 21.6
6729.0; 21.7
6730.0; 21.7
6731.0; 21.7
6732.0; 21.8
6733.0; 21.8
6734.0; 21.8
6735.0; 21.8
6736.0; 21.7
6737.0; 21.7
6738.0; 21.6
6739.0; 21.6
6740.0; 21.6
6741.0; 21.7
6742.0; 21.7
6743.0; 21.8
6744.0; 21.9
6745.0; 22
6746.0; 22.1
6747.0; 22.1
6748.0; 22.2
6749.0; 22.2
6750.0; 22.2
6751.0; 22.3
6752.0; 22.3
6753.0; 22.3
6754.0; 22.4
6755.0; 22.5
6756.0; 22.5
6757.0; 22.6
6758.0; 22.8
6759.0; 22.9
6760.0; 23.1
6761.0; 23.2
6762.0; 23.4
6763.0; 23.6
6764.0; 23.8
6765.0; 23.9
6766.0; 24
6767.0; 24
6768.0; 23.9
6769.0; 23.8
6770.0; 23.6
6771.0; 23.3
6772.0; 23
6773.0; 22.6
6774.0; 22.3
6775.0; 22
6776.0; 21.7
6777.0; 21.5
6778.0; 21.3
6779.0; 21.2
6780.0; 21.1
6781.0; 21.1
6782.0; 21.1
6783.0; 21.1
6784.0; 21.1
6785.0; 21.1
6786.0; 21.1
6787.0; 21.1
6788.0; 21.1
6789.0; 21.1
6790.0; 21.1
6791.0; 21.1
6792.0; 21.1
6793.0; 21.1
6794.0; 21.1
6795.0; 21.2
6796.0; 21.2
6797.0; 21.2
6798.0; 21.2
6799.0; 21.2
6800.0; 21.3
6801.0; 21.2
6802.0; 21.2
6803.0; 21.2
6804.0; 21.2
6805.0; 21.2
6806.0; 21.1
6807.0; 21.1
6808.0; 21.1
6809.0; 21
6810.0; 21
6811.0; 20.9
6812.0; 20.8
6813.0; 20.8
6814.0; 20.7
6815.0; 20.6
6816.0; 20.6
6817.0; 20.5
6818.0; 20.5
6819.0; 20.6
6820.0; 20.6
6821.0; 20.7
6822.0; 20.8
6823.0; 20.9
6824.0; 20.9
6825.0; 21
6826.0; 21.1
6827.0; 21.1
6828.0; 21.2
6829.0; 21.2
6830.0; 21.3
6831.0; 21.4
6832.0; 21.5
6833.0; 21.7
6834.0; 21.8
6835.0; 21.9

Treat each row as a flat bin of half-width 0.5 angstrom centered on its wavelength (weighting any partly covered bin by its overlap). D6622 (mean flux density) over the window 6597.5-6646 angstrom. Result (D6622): 25.5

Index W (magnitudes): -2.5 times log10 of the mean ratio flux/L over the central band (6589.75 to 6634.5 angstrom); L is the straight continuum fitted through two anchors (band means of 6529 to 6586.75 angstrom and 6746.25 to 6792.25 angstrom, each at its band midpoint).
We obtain -0.14 mag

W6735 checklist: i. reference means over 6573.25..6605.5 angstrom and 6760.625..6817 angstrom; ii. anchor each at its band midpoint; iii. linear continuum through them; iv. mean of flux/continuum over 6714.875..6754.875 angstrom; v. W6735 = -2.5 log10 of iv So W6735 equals 0.08 mag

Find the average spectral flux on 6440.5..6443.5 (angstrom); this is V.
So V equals 24.5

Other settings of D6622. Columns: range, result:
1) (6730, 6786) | 22.3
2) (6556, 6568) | 24.4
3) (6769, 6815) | 21.4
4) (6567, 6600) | 27.1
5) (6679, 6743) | 21.8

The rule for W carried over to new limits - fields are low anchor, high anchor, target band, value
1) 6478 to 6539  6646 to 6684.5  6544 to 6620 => -0.116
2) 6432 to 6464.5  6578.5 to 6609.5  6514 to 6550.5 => 0.149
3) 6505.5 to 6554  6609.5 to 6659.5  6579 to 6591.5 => -0.117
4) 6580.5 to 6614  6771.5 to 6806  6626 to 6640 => 0.113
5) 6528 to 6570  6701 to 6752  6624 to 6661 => -0.043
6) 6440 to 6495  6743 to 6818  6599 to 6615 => -0.180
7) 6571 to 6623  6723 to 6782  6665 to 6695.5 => 0.072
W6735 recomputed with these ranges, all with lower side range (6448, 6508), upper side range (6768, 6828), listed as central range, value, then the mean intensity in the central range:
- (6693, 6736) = 0.02 mag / 21.6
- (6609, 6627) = -0.08 mag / 24.6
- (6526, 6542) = 0.02 mag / 23.3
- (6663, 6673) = -0.02 mag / 22.9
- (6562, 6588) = -0.07 mag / 24.8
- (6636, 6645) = -0.04 mag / 23.7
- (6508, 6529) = 0.03 mag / 23.2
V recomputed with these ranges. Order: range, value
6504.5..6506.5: 23.8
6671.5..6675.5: 23.3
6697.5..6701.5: 22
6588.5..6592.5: 29.5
